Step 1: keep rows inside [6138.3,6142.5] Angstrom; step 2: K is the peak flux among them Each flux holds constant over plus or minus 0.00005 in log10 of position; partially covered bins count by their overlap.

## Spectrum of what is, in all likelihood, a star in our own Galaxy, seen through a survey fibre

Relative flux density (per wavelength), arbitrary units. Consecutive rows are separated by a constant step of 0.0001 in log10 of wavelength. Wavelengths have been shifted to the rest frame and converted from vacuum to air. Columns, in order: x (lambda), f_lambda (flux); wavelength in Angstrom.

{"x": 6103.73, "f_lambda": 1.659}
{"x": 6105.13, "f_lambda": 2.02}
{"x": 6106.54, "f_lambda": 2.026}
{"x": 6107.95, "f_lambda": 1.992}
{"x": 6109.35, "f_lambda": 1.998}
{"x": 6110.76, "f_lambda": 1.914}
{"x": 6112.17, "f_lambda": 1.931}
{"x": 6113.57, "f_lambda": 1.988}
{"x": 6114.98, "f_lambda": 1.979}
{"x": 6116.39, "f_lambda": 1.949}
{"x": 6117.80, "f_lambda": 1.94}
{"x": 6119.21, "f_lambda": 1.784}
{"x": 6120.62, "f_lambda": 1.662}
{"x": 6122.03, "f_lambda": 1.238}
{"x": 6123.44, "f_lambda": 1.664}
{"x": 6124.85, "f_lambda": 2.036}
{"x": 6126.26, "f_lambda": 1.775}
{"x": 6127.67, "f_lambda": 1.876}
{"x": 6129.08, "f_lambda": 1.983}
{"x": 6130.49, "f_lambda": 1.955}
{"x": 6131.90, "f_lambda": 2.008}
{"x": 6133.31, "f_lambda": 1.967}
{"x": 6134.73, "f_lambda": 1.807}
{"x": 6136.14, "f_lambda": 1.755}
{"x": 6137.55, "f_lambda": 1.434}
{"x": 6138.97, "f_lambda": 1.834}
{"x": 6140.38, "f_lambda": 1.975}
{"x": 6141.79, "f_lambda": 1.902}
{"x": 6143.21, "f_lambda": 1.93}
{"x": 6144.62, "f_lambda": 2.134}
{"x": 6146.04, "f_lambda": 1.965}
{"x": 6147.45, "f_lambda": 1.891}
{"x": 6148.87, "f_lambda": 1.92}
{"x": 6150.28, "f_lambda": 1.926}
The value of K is 1.975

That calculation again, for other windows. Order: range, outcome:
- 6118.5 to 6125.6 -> 2.036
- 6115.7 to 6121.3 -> 1.949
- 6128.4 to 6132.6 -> 2.008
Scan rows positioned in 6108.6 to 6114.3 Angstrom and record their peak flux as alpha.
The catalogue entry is 1.998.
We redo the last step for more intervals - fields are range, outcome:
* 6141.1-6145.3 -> 2.134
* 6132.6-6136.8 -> 1.967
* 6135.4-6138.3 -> 1.755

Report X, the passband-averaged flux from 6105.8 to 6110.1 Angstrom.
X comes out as 2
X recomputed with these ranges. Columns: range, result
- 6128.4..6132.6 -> 1.98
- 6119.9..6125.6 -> 1.65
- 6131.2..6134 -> 1.99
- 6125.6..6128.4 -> 1.83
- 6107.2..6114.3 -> 1.97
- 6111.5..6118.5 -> 1.96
